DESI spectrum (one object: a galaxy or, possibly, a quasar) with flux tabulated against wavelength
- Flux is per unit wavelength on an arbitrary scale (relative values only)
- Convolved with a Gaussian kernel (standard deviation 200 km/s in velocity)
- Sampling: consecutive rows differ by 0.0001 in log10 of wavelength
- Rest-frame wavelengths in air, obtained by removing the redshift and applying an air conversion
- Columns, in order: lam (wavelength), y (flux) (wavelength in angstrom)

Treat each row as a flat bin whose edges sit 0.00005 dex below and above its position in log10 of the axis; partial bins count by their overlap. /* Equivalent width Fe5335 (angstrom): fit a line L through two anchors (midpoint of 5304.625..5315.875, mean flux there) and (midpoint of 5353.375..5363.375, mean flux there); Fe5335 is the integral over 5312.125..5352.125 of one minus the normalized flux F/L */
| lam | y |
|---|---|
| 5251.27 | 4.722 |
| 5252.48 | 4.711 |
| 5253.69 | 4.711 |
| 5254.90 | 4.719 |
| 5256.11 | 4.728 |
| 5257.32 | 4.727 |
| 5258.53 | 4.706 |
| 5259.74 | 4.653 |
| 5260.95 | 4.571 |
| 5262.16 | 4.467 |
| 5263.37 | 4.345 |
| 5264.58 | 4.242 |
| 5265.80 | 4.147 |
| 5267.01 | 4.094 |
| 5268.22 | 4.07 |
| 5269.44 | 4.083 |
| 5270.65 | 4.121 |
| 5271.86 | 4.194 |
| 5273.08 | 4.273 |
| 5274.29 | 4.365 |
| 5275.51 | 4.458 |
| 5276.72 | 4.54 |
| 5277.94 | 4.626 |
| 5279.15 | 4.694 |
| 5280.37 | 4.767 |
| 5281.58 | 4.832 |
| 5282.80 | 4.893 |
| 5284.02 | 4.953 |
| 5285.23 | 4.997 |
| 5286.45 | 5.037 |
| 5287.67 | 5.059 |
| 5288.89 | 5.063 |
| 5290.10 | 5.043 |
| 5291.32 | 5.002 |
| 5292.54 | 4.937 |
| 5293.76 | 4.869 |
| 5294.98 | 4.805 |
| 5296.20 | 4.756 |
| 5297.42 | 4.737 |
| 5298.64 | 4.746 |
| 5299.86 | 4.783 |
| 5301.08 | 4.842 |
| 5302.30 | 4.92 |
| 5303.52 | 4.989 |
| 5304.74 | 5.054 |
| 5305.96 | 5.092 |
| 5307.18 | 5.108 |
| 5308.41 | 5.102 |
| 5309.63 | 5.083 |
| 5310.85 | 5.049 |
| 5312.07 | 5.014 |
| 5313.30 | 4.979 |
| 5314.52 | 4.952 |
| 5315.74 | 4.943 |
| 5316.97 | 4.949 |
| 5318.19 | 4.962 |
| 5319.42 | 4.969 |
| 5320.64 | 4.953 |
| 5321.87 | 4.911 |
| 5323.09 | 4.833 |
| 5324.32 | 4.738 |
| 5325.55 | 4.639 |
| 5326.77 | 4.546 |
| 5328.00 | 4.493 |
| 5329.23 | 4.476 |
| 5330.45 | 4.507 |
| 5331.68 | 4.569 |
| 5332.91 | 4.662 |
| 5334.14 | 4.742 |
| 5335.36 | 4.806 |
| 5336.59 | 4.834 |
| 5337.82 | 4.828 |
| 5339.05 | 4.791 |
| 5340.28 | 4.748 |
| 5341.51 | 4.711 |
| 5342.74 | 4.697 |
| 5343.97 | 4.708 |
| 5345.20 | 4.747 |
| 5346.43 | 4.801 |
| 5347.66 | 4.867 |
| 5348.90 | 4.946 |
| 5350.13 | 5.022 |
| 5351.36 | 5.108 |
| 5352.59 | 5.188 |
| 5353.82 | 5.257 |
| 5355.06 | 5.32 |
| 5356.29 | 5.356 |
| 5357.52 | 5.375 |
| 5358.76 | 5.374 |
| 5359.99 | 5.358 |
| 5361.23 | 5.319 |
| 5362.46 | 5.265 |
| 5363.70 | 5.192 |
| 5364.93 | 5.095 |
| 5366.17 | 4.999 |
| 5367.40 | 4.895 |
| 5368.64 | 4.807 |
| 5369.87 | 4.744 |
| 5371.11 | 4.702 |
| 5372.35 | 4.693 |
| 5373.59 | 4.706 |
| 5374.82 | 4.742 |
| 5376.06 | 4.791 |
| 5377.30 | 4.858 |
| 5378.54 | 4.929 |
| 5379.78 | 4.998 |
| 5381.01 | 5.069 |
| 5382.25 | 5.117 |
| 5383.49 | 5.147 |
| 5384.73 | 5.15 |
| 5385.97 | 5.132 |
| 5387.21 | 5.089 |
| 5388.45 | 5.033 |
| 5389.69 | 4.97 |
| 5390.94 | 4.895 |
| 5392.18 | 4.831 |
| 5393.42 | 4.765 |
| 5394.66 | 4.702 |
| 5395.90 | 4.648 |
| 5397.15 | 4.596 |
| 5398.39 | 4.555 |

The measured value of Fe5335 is 2.9 angstrom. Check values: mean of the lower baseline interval 5.04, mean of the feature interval 4.8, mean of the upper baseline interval 5.32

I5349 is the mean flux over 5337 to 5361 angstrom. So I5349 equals 5.01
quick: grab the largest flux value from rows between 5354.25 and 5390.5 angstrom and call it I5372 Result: 5.375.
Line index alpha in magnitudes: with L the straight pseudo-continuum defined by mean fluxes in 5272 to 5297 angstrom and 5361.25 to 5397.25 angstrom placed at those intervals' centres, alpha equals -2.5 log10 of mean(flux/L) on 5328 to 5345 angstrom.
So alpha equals 0.039 mag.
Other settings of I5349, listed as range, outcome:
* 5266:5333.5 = 4.76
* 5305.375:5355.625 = 4.87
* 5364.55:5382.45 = 4.87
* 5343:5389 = 5.02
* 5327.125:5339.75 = 4.67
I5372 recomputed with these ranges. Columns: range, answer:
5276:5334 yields 5.108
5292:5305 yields 5.054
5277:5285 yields 4.953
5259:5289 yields 5.063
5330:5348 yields 4.867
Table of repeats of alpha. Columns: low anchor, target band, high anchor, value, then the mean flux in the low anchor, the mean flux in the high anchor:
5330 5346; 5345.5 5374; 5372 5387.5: -0.05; 4.72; 4.96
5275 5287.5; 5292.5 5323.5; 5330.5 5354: -0.03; 4.79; 4.83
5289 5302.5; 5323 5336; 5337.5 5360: 0.07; 4.86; 5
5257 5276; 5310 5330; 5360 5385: -0.04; 4.34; 4.97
